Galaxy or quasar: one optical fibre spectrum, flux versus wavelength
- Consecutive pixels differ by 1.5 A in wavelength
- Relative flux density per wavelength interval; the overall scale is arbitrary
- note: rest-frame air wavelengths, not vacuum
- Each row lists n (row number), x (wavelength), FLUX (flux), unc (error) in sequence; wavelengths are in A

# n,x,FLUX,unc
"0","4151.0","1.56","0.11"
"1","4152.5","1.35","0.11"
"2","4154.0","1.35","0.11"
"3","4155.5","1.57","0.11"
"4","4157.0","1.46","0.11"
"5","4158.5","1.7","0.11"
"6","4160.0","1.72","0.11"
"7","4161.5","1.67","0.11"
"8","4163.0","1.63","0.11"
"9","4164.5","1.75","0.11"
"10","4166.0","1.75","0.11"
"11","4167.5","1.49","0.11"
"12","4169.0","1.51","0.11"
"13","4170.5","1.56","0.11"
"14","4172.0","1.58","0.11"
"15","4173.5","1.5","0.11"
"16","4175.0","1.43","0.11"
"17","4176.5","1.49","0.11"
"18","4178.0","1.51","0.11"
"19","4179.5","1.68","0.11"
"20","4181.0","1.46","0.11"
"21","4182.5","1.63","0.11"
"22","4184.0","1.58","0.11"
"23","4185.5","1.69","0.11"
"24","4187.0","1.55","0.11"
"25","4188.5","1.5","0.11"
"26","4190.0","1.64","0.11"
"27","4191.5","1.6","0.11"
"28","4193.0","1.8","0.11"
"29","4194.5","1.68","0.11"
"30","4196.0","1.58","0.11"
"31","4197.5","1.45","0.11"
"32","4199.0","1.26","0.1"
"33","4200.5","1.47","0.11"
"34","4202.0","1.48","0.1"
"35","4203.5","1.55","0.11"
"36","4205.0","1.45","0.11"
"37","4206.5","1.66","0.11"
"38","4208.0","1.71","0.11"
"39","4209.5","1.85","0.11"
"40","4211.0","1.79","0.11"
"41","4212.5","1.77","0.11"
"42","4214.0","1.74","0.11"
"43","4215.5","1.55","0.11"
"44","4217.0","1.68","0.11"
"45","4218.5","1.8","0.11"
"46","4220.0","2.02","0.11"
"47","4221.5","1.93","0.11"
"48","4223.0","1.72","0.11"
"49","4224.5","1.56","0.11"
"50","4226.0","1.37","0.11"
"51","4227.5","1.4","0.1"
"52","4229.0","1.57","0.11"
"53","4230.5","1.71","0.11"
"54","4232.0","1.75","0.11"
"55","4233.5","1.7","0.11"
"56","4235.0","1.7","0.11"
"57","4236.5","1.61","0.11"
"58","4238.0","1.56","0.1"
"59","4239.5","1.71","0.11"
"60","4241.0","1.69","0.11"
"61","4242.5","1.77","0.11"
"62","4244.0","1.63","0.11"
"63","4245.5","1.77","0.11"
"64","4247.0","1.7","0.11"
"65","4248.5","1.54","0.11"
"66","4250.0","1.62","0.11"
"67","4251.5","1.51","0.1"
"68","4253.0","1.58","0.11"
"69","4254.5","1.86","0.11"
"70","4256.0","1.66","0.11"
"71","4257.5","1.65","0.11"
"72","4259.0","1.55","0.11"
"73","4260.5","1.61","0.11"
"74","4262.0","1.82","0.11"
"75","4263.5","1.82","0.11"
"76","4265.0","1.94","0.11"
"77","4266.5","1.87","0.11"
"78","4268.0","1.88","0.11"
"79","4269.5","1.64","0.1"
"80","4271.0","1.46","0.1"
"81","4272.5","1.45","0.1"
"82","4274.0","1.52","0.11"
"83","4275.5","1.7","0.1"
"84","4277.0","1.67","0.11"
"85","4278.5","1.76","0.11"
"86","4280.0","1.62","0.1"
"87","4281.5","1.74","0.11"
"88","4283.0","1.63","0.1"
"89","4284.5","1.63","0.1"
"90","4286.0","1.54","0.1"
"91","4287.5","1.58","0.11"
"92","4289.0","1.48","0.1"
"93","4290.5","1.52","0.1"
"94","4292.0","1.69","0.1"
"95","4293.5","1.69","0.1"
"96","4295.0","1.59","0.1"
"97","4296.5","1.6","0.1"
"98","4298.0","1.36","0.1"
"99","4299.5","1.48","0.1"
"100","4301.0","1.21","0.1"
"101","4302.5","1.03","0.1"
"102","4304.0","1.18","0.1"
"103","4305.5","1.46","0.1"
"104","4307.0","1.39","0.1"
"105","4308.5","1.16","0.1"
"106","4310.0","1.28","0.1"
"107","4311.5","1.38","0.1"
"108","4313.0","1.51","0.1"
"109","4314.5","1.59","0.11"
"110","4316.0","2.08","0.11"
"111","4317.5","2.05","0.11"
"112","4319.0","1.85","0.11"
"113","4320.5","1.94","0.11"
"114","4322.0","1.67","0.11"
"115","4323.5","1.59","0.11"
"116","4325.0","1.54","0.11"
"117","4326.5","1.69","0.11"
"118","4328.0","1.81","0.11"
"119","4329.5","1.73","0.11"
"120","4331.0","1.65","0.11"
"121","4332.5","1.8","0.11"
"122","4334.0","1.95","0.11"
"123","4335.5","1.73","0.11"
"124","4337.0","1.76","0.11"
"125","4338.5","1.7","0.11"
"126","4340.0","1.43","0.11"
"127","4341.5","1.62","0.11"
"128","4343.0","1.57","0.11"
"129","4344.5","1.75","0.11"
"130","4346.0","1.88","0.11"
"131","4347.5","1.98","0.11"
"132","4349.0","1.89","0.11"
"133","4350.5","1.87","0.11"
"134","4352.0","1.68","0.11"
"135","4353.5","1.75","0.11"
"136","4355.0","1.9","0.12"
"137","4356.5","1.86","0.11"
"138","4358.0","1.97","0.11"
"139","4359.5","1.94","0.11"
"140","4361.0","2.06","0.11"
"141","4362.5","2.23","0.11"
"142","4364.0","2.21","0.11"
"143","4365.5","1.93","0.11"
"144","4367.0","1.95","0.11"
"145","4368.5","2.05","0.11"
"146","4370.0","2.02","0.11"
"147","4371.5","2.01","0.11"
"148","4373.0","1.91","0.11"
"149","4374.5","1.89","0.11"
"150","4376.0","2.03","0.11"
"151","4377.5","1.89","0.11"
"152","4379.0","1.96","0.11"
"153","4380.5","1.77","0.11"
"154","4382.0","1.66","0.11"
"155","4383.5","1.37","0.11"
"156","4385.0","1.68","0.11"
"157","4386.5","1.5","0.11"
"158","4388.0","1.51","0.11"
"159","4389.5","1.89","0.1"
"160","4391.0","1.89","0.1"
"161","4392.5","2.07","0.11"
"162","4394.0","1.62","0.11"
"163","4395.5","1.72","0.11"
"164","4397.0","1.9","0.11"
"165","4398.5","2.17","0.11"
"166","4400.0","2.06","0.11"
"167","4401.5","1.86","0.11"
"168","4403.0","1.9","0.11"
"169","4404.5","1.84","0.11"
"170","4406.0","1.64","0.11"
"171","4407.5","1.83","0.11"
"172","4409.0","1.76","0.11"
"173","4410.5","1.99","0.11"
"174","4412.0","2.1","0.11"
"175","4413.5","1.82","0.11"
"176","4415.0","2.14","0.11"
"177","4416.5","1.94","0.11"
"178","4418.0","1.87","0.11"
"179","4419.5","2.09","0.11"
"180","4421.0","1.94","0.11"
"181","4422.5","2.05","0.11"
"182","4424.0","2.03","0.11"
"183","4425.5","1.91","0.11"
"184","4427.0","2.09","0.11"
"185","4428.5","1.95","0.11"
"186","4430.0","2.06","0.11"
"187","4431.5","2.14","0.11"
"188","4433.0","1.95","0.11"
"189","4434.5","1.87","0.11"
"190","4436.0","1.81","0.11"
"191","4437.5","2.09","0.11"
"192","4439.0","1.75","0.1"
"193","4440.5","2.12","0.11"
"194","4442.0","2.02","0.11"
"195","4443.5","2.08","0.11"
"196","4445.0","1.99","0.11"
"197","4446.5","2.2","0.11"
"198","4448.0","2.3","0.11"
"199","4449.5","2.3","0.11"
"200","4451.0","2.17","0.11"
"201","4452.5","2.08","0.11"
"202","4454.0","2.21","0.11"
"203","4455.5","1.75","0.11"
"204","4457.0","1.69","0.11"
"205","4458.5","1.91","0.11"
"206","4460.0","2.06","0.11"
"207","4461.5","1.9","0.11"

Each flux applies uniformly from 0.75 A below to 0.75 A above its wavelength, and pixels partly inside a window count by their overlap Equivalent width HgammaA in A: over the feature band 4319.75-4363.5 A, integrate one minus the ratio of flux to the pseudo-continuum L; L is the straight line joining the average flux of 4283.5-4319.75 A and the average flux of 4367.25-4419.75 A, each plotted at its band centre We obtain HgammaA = -3.27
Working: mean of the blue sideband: 1.51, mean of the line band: 1.79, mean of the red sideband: 1.87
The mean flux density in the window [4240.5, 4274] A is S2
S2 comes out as 1.68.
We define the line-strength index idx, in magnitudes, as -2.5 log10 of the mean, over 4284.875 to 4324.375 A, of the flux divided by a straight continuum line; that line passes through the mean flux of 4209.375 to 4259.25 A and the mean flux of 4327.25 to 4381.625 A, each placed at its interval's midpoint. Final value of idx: 0.16 mag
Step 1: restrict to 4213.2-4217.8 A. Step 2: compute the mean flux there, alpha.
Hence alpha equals 1.66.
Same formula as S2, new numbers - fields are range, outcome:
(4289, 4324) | 1.53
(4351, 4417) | 1.88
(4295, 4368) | 1.7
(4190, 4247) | 1.65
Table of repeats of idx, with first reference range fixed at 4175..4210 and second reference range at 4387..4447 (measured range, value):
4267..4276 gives 0.06 mag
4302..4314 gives 0.32 mag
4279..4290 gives 0.08 mag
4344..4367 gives -0.05 mag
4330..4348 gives 0.05 mag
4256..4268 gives -0.04 mag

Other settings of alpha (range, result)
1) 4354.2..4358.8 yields 1.91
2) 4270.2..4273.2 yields 1.46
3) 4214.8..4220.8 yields 1.77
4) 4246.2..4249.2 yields 1.62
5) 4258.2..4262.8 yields 1.66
